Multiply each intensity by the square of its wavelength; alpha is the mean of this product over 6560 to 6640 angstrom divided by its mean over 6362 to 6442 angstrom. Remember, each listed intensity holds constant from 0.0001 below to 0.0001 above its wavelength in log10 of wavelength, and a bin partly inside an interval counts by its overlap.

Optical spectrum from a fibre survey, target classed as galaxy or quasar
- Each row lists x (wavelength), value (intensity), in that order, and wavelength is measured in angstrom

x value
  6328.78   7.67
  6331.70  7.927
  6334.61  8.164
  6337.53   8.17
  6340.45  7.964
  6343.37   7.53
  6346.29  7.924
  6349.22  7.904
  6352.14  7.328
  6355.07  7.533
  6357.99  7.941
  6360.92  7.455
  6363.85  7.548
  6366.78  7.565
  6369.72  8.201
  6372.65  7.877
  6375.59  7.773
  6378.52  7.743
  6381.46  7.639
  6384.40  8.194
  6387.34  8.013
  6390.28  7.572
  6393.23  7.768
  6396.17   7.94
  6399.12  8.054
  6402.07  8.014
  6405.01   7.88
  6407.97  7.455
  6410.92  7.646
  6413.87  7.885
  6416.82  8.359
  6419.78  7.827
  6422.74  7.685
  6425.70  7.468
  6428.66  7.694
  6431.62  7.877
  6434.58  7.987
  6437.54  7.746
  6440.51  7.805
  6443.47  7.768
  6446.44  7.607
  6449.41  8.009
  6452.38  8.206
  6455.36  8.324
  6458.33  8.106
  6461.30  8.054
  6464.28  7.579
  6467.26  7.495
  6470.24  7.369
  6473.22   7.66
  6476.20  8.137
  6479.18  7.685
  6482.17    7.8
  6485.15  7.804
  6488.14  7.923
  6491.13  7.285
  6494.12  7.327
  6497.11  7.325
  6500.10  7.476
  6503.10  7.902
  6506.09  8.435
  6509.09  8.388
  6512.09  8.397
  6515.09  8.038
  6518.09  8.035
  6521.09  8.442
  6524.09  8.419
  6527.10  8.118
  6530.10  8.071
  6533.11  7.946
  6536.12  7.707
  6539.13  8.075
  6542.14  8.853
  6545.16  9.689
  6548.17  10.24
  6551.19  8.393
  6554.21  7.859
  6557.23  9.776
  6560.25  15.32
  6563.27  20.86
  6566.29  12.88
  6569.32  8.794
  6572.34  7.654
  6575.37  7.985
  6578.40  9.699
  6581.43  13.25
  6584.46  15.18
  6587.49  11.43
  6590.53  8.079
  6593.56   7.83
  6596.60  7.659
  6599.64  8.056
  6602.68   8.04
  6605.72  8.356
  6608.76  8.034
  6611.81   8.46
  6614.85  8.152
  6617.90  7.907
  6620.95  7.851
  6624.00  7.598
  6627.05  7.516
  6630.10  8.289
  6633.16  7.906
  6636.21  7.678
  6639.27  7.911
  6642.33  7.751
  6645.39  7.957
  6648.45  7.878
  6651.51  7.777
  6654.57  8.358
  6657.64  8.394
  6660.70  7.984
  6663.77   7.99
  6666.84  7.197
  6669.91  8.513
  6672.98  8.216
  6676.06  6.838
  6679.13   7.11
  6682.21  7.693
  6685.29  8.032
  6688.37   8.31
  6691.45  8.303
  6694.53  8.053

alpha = 1.29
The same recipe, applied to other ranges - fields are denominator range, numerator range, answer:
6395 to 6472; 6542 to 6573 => 1.47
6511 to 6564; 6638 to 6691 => 0.87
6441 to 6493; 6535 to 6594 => 1.39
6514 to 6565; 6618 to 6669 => 0.84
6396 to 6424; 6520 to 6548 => 1.12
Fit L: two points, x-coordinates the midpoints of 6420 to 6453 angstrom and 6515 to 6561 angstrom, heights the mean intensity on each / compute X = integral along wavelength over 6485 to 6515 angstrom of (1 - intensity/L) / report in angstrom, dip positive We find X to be 2.22 angstrom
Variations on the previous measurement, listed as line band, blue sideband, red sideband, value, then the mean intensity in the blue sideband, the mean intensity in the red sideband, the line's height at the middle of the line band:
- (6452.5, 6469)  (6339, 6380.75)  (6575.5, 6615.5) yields 1.0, 7.73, 9.38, 8.44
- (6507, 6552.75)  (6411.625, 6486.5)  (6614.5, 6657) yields -3.4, 7.84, 7.9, 7.86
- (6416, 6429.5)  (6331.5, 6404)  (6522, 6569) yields 1.2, 7.83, 10.1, 8.53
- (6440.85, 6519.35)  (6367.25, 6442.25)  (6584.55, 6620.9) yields 2.7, 7.84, 8.61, 8.13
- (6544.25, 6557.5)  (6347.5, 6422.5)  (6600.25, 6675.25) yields -2.0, 7.8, 7.98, 7.92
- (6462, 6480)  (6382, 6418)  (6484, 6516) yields 0.4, 7.89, 7.84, 7.85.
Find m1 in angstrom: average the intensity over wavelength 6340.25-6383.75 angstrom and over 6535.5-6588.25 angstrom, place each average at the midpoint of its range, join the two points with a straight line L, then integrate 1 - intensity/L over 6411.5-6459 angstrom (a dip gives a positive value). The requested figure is 5.2 angstrom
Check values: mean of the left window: 7.73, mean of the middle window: 7.89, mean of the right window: 10.8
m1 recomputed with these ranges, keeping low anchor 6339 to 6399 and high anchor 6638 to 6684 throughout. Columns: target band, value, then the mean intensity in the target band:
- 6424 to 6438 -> 0.1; 7.76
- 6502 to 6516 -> -0.8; 8.25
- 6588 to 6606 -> -0.8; 8.17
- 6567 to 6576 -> -0.9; 8.58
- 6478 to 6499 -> 0.6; 7.59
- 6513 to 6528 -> -0.8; 8.22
